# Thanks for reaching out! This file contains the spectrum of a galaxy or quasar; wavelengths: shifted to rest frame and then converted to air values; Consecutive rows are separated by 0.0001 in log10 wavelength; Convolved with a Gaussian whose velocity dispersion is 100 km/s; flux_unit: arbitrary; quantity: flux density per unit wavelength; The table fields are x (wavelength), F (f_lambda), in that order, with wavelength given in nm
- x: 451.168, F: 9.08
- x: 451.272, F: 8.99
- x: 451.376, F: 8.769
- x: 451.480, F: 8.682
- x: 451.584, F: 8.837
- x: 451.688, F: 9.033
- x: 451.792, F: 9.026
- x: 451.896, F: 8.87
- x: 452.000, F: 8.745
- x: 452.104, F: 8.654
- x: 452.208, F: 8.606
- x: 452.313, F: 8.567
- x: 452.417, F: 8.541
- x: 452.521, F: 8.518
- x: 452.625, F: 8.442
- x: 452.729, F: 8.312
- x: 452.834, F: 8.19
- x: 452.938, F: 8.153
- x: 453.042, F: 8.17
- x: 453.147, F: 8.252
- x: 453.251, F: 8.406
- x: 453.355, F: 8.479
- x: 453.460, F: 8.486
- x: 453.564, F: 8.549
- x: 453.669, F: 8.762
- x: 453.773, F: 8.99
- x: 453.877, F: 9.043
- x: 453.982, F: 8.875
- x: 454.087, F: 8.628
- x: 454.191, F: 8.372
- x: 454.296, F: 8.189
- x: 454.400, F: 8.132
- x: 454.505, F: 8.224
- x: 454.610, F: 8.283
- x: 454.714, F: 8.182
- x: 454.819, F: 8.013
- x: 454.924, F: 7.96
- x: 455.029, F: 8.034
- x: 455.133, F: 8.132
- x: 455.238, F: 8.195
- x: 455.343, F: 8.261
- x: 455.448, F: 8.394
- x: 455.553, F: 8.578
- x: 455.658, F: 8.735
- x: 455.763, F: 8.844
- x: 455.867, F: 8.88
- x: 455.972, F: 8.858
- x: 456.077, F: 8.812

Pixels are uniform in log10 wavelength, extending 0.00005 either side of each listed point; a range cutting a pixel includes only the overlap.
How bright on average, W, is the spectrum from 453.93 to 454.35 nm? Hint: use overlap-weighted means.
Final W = 8.52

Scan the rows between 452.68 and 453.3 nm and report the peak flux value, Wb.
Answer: 8.406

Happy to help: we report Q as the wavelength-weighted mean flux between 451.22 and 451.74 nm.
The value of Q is 8.86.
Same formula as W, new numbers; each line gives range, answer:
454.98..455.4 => 8.16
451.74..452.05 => 8.88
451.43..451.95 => 8.89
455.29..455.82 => 8.57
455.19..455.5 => 8.28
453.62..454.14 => 8.87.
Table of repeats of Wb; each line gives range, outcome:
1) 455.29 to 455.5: 8.394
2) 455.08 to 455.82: 8.844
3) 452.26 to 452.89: 8.567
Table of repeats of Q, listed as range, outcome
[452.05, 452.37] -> 8.6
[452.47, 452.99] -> 8.32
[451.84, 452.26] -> 8.73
